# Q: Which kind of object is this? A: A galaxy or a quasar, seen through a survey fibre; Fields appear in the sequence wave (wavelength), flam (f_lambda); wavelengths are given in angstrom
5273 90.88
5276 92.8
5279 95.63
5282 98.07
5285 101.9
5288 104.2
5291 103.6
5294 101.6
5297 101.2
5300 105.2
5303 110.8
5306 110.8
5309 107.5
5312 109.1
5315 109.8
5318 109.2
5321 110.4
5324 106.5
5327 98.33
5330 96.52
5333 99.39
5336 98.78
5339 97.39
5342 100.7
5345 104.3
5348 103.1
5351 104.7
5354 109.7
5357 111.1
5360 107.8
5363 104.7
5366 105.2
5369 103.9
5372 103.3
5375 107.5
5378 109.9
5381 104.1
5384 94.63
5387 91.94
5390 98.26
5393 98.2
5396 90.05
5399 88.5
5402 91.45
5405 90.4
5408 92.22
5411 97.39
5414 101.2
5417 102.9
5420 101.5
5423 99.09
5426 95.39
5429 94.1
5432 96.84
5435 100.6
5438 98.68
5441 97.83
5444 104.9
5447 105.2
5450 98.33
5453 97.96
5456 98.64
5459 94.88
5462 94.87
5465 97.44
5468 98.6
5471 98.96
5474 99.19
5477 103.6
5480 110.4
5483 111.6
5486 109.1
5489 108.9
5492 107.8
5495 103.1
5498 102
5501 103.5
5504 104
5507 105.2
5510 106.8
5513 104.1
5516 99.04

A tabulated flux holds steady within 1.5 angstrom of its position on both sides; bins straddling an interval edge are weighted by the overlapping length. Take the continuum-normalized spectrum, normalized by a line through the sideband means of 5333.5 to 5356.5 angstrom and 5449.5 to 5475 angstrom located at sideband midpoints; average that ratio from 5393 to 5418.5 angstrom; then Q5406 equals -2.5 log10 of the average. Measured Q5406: 0.06 mag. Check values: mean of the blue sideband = 103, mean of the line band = 94.5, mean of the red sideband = 97.6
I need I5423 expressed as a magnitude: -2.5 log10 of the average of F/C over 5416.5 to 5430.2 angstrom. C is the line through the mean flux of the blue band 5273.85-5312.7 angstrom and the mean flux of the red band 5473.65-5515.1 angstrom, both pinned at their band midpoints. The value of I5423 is 0.07 mag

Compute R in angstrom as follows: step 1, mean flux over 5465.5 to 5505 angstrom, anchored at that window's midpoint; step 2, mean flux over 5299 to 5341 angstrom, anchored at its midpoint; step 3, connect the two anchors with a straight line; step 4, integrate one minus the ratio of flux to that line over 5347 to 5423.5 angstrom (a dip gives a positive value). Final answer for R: 3.1 angstrom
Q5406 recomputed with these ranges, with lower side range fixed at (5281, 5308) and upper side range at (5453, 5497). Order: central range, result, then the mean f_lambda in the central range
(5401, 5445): 0.058 mag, 97.6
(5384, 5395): 0.084 mag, 95.7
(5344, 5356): -0.020 mag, 106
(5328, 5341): 0.062 mag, 98.1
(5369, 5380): -0.030 mag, 106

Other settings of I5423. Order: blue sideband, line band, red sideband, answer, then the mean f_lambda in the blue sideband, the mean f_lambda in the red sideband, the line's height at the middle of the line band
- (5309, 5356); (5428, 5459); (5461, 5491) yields 0.05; 104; 103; 104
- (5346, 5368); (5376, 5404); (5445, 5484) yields 0.09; 106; 101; 105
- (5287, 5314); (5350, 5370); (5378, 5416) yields -0.08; 106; 95.6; 99.6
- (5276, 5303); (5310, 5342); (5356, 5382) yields 0.00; 101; 106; 104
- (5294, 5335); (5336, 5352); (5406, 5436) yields 0.02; 106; 98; 103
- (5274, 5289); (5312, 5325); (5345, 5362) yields -0.07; 98.1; 107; 103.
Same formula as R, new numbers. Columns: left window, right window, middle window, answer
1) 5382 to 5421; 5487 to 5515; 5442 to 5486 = 0.1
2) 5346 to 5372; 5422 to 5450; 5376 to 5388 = 0.4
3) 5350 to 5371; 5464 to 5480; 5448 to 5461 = 0.5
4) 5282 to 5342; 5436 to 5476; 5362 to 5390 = -0.2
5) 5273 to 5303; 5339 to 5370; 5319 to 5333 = 0.0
